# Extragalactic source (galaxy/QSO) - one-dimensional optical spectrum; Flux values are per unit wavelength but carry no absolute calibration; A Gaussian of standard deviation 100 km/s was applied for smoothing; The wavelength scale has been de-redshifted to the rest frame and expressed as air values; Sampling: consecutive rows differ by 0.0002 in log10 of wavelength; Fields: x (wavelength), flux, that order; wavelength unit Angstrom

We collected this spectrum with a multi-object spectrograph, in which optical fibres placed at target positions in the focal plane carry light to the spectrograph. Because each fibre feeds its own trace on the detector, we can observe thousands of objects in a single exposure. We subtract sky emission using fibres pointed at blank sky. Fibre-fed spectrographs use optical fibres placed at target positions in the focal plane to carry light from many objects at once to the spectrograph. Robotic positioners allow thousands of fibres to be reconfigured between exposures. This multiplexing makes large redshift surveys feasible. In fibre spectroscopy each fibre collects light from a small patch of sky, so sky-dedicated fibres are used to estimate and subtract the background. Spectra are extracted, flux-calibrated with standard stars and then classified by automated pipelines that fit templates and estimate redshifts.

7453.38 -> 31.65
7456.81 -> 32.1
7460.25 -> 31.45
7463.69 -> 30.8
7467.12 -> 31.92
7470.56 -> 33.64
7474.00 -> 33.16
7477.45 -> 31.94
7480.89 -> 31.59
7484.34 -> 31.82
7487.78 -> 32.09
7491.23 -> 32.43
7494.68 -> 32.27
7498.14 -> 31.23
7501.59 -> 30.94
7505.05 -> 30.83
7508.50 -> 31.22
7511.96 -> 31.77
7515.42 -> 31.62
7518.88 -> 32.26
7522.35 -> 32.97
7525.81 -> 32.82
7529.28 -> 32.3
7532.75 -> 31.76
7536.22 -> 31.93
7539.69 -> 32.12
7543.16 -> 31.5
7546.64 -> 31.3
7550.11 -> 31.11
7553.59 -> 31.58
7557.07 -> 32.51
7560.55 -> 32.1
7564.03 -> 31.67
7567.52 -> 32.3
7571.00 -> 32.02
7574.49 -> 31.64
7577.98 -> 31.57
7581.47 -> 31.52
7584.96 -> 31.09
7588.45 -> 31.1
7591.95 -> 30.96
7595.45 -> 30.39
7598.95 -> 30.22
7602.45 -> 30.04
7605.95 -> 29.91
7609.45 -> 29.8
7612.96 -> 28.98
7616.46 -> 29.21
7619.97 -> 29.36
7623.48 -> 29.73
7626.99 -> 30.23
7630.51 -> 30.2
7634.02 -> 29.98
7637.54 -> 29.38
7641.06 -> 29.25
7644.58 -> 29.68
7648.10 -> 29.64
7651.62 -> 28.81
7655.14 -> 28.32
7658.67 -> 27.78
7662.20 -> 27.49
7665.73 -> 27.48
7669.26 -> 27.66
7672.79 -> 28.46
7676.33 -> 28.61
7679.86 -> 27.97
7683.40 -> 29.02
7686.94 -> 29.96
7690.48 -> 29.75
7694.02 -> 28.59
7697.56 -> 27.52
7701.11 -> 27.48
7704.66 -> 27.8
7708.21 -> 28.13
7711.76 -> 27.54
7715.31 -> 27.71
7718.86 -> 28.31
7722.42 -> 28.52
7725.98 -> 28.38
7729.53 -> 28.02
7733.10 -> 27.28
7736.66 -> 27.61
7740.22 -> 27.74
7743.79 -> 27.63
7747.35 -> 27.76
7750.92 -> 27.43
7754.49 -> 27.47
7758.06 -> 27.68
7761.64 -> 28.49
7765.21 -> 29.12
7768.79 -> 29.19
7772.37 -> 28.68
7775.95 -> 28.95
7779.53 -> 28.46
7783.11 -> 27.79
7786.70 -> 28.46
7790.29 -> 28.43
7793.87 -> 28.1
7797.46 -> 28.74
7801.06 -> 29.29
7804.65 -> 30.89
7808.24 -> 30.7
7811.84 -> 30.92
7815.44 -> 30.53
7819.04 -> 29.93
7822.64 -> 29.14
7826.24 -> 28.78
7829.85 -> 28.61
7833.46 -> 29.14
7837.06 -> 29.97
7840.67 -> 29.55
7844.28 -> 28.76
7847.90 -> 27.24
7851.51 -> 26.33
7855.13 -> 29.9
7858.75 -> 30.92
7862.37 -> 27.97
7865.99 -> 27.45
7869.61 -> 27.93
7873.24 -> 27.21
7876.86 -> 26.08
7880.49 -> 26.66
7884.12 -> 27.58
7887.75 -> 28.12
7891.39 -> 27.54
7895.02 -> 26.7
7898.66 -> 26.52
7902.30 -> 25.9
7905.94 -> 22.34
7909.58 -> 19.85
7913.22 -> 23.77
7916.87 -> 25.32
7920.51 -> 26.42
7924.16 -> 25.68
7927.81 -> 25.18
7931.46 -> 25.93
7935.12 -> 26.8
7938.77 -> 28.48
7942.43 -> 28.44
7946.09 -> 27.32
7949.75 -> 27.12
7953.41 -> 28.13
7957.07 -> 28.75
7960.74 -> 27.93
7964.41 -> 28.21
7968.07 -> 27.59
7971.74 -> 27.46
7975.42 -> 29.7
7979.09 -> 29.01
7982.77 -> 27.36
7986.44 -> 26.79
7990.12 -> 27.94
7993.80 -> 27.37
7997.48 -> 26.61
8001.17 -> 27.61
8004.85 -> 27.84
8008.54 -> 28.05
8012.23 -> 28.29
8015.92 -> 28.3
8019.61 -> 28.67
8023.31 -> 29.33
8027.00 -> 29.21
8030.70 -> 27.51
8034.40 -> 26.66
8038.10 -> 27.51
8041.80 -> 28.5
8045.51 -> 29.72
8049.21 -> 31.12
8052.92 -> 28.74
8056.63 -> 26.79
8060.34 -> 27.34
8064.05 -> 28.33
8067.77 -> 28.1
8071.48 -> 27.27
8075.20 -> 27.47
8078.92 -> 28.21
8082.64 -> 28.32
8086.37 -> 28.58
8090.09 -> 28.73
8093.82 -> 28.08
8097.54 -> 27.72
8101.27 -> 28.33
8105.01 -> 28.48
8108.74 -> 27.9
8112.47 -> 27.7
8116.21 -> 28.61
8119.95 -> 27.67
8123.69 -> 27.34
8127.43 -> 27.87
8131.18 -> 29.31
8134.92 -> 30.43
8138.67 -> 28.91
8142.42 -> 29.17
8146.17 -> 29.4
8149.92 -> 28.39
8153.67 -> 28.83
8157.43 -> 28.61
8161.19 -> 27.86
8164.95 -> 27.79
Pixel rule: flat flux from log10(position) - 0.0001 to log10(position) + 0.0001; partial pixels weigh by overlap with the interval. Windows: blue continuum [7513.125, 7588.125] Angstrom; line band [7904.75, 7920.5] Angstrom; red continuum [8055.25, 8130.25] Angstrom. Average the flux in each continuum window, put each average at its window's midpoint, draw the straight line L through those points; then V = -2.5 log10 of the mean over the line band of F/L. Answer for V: 0.25 mag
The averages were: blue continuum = 31.9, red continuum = 28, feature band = 23.3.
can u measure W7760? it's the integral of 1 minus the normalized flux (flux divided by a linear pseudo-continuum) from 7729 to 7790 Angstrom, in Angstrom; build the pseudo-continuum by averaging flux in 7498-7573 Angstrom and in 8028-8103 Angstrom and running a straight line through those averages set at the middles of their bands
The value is 4.35 Angstrom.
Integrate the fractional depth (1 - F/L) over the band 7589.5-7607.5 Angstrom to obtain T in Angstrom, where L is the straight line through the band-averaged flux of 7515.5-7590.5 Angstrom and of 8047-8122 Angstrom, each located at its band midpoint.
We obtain 0.69 Angstrom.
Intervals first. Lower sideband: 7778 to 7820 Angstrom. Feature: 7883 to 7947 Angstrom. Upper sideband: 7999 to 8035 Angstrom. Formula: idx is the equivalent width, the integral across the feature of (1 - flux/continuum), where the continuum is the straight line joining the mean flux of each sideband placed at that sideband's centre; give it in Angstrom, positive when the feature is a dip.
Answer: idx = 6.2 Angstrom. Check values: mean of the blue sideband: 29.3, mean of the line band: 26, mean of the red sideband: 28.2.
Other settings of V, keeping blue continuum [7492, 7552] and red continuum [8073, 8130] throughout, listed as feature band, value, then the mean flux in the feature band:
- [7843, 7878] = 0.061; 28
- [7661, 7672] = 0.119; 27.6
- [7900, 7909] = 0.233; 23.7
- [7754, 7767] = 0.074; 28.3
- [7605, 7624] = 0.061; 29.5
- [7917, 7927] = 0.133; 25.9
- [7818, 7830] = 0.026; 29.1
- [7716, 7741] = 0.092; 28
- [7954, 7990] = 0.031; 28.1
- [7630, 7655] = 0.055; 29.5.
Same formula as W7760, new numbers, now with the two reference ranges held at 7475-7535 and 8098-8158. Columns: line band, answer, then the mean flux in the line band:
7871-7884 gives 1.3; 26.8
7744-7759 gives 1.5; 27.6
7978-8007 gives 1.7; 27.5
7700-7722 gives 2.1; 27.9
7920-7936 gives 2.0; 25.9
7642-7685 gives 3.6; 28.4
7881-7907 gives 2.9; 26.5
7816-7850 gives 1.2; 29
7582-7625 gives 1.7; 30.1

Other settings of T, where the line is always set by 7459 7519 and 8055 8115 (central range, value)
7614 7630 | 0.7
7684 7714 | 2.1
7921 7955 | 2.3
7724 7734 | 0.8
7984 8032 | 0.9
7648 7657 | 0.6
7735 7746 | 0.9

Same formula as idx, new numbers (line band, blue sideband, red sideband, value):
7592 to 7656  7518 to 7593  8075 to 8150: 3.5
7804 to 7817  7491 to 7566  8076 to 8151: -0.2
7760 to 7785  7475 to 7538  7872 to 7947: -0.6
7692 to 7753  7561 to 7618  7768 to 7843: 4.1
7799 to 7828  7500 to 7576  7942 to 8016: -0.6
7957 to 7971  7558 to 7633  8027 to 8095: 0.4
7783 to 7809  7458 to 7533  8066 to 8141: 0.9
